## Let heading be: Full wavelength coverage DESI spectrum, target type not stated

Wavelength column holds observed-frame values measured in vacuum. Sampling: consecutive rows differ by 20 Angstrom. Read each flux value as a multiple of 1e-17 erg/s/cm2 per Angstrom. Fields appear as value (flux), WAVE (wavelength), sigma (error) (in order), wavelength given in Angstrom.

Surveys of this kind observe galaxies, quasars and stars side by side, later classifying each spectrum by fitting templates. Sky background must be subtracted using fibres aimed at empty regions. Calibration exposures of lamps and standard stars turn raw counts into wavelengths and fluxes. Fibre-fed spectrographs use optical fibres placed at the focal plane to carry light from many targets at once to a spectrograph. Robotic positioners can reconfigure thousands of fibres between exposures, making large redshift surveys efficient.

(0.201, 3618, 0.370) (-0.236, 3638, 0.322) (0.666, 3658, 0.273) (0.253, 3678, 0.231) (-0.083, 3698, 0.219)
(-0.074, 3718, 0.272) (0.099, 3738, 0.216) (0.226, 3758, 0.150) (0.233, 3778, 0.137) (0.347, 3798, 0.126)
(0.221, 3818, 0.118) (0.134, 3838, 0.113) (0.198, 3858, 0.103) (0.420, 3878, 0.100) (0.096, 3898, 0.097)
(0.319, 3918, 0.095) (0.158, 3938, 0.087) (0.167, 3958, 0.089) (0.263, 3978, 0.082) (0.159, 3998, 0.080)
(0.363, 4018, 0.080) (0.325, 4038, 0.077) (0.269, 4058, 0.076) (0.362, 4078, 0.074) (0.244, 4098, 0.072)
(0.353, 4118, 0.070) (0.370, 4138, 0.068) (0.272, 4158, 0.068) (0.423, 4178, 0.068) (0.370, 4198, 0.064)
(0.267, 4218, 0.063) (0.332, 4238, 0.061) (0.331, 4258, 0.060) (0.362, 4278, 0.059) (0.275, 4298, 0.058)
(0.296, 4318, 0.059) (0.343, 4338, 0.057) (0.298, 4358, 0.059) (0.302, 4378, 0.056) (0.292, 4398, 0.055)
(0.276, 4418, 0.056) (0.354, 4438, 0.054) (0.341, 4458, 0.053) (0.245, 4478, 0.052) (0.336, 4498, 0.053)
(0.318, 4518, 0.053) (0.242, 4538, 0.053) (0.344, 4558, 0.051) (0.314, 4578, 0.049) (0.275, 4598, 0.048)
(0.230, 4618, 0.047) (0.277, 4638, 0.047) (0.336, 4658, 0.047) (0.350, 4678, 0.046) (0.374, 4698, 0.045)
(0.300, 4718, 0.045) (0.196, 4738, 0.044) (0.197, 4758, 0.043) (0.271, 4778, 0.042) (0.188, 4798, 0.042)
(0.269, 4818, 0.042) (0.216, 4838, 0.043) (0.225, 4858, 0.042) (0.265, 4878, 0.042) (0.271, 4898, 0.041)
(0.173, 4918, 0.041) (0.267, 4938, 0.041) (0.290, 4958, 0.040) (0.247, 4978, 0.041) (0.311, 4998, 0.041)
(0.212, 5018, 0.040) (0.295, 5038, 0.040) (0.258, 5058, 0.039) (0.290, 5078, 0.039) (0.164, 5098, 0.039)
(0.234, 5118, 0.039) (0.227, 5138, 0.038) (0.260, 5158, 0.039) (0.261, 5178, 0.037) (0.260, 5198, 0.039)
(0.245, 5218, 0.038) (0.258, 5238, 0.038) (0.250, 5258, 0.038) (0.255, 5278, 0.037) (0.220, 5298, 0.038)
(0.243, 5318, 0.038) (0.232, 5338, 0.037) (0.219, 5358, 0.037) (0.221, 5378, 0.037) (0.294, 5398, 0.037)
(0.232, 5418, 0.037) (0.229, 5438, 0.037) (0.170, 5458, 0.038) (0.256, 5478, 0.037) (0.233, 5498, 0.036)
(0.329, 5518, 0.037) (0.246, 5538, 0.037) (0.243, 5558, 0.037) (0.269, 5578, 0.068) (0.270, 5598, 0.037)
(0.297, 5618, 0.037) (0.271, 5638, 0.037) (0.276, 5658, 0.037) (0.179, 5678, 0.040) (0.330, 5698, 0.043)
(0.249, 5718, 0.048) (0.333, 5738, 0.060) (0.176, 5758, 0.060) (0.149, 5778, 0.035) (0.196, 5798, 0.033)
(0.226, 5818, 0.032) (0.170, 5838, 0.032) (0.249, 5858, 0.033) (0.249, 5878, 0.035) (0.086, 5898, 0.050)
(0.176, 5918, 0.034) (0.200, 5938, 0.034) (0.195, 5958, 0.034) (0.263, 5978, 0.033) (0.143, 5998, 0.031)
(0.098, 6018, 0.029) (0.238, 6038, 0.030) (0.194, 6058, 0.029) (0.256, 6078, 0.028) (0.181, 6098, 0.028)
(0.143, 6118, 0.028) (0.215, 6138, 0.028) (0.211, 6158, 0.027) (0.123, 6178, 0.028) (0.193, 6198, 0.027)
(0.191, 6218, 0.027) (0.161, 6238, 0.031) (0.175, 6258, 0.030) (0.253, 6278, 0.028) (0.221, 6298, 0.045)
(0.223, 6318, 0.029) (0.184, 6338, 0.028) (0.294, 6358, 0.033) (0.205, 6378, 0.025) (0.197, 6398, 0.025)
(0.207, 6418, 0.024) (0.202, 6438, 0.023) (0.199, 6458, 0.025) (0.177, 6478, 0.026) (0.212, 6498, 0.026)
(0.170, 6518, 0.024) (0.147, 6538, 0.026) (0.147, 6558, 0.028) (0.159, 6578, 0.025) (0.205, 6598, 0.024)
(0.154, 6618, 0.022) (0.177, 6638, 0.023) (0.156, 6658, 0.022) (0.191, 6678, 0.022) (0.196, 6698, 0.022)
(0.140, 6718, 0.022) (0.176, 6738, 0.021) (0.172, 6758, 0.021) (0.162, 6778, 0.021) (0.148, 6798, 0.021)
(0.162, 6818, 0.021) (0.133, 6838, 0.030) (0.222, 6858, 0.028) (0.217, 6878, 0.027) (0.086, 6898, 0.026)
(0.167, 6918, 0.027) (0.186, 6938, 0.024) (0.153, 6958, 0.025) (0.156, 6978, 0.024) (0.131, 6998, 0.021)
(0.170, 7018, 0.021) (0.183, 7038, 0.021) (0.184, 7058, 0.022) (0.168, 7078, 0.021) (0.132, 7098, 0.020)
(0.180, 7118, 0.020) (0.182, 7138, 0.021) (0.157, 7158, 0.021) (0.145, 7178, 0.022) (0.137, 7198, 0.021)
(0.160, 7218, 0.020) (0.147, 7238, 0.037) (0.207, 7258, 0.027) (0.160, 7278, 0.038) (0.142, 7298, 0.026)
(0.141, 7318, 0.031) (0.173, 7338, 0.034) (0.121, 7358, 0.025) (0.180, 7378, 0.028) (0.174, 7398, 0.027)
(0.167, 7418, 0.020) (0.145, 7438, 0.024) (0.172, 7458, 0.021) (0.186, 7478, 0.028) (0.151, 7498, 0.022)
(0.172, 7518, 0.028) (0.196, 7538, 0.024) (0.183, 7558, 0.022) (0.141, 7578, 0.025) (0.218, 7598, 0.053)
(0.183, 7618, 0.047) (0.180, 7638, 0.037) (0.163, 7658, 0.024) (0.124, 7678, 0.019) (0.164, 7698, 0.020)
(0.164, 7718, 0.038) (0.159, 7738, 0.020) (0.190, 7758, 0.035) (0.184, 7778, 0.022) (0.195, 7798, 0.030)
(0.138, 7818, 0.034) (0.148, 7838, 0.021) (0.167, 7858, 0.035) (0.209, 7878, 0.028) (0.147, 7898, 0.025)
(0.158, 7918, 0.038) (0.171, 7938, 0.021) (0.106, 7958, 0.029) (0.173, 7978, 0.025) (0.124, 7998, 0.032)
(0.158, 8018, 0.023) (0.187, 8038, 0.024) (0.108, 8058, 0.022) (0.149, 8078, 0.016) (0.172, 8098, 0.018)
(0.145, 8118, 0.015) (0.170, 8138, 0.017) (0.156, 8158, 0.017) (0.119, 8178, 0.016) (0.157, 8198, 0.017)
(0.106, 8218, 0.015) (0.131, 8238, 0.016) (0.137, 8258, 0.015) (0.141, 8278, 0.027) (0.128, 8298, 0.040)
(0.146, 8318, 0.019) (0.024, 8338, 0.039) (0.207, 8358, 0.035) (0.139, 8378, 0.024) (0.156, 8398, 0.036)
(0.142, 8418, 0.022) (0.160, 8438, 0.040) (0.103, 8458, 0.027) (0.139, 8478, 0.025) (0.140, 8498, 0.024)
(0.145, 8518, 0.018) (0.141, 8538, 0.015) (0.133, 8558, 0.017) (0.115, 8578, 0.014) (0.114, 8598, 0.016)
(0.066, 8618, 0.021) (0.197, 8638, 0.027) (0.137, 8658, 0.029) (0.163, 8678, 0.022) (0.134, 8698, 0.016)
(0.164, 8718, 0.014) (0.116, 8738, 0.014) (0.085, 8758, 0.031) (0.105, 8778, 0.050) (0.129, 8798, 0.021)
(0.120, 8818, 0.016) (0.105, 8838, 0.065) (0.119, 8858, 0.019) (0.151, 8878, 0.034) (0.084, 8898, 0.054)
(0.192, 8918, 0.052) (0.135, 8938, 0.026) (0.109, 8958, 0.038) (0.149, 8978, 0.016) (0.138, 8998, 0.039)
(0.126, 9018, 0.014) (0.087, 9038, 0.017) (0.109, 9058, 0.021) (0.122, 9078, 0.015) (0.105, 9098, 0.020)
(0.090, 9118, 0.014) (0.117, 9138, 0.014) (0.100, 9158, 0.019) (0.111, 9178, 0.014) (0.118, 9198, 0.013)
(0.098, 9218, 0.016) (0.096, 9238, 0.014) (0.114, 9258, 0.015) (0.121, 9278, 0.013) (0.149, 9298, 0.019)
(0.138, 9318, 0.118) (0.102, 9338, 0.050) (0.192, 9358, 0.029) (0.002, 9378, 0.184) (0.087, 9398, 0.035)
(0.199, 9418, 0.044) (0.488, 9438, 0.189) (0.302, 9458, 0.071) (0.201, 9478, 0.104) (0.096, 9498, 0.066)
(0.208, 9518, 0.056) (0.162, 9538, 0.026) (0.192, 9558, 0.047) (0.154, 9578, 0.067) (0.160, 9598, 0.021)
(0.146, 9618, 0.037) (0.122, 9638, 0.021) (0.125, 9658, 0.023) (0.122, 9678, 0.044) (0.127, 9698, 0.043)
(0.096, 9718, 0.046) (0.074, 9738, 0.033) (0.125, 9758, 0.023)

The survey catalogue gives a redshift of 0.67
